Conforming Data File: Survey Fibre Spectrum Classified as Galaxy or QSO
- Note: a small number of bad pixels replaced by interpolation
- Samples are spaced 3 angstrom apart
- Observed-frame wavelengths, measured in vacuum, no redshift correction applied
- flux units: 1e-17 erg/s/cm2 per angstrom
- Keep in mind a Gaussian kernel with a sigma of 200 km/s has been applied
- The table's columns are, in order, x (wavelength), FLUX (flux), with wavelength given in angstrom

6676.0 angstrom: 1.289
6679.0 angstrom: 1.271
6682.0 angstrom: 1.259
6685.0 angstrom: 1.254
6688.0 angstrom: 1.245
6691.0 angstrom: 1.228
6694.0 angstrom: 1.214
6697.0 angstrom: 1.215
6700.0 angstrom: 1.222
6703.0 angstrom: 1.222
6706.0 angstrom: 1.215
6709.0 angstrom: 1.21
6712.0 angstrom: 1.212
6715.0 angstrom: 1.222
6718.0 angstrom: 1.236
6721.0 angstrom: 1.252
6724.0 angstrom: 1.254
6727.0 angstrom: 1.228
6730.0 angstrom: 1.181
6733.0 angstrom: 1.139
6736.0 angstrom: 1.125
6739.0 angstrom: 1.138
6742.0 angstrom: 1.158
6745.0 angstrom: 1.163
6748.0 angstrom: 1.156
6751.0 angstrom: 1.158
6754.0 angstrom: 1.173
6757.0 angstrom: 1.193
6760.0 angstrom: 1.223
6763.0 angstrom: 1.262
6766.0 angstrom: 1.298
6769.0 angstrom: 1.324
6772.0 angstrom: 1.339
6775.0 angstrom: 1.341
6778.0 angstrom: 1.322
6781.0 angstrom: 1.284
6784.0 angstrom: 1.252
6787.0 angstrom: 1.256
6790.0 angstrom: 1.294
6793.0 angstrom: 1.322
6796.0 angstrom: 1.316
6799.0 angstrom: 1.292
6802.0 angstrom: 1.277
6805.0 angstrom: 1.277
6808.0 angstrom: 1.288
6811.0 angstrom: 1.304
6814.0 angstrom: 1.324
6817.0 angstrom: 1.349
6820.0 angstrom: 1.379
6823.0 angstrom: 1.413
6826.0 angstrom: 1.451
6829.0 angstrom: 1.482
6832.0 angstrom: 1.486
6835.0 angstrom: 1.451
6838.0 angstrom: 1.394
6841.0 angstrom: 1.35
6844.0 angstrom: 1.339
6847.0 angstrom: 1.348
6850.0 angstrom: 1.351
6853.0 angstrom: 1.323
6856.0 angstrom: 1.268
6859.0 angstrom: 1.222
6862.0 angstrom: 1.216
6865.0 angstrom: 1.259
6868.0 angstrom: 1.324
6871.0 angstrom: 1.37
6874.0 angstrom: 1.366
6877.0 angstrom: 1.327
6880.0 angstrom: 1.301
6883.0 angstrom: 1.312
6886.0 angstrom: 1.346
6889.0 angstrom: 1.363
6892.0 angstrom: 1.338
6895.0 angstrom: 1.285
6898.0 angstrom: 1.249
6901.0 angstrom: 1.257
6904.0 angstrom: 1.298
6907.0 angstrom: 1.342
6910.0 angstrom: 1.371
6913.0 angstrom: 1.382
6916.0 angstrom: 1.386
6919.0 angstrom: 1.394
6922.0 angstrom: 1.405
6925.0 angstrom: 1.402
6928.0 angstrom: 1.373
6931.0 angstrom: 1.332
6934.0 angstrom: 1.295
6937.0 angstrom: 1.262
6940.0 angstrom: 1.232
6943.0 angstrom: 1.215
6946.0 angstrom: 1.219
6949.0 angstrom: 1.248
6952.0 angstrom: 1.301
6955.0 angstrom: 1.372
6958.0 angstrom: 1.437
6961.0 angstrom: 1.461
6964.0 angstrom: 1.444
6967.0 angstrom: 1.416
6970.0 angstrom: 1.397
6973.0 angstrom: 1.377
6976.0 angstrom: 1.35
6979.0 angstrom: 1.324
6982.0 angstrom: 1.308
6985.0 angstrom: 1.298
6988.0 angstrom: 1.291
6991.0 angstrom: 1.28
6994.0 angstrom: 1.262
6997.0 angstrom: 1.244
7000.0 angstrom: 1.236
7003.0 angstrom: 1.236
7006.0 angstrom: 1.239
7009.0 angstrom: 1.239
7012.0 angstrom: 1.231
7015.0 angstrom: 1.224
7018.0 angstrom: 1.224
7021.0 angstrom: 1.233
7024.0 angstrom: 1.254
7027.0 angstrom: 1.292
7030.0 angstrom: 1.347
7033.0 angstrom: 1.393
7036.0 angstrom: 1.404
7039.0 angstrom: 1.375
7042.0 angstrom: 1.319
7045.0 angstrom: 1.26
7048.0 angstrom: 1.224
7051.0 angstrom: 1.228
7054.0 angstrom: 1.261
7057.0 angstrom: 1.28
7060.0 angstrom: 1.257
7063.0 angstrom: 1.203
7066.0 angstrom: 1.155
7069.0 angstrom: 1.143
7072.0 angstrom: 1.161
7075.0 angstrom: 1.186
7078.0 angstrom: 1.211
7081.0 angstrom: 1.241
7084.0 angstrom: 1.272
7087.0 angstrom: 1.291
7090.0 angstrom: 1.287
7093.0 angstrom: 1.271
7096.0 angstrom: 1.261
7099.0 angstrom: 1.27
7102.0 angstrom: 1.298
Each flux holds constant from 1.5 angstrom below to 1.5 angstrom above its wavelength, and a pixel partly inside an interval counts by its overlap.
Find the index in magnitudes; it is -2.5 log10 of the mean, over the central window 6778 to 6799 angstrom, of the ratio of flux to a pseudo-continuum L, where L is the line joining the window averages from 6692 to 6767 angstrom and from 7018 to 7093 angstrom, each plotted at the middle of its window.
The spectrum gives -0.07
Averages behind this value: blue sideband 1.2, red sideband 1.26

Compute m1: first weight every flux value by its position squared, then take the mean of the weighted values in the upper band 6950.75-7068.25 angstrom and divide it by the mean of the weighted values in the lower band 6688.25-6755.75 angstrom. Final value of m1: 1.2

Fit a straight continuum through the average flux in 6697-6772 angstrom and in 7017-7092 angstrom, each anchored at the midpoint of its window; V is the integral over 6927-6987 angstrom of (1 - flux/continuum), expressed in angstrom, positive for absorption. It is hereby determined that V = -4.2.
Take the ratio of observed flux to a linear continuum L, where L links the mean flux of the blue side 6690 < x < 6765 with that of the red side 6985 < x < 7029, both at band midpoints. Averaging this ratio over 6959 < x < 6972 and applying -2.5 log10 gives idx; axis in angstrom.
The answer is -0.15 mag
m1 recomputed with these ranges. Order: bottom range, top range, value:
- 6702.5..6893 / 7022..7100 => 1.06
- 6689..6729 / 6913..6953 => 1.15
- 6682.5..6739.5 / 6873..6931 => 1.17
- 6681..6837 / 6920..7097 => 1.09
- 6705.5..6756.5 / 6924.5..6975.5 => 1.20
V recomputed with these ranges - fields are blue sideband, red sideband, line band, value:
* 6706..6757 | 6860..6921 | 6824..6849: -2.6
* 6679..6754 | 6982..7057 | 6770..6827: -4.4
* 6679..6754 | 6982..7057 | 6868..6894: -2.0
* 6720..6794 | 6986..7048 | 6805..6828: -2.1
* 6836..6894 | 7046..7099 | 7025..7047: -1.6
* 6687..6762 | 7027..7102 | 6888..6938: -4.2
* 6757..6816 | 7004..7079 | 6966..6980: -1.2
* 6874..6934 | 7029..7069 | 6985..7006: 0.7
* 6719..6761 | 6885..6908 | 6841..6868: -0.5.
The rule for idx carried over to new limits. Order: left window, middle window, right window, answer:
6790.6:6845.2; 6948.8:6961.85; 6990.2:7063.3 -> -0.06 mag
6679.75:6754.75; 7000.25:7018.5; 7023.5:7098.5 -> 0.02 mag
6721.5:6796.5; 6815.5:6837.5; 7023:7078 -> -0.15 mag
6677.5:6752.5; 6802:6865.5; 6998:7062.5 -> -0.10 mag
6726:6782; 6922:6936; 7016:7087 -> -0.09 mag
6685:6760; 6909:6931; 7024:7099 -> -0.12 mag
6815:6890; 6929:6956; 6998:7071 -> 0.03 mag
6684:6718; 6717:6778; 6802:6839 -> 0.06 mag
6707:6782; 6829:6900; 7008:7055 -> -0.07 mag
